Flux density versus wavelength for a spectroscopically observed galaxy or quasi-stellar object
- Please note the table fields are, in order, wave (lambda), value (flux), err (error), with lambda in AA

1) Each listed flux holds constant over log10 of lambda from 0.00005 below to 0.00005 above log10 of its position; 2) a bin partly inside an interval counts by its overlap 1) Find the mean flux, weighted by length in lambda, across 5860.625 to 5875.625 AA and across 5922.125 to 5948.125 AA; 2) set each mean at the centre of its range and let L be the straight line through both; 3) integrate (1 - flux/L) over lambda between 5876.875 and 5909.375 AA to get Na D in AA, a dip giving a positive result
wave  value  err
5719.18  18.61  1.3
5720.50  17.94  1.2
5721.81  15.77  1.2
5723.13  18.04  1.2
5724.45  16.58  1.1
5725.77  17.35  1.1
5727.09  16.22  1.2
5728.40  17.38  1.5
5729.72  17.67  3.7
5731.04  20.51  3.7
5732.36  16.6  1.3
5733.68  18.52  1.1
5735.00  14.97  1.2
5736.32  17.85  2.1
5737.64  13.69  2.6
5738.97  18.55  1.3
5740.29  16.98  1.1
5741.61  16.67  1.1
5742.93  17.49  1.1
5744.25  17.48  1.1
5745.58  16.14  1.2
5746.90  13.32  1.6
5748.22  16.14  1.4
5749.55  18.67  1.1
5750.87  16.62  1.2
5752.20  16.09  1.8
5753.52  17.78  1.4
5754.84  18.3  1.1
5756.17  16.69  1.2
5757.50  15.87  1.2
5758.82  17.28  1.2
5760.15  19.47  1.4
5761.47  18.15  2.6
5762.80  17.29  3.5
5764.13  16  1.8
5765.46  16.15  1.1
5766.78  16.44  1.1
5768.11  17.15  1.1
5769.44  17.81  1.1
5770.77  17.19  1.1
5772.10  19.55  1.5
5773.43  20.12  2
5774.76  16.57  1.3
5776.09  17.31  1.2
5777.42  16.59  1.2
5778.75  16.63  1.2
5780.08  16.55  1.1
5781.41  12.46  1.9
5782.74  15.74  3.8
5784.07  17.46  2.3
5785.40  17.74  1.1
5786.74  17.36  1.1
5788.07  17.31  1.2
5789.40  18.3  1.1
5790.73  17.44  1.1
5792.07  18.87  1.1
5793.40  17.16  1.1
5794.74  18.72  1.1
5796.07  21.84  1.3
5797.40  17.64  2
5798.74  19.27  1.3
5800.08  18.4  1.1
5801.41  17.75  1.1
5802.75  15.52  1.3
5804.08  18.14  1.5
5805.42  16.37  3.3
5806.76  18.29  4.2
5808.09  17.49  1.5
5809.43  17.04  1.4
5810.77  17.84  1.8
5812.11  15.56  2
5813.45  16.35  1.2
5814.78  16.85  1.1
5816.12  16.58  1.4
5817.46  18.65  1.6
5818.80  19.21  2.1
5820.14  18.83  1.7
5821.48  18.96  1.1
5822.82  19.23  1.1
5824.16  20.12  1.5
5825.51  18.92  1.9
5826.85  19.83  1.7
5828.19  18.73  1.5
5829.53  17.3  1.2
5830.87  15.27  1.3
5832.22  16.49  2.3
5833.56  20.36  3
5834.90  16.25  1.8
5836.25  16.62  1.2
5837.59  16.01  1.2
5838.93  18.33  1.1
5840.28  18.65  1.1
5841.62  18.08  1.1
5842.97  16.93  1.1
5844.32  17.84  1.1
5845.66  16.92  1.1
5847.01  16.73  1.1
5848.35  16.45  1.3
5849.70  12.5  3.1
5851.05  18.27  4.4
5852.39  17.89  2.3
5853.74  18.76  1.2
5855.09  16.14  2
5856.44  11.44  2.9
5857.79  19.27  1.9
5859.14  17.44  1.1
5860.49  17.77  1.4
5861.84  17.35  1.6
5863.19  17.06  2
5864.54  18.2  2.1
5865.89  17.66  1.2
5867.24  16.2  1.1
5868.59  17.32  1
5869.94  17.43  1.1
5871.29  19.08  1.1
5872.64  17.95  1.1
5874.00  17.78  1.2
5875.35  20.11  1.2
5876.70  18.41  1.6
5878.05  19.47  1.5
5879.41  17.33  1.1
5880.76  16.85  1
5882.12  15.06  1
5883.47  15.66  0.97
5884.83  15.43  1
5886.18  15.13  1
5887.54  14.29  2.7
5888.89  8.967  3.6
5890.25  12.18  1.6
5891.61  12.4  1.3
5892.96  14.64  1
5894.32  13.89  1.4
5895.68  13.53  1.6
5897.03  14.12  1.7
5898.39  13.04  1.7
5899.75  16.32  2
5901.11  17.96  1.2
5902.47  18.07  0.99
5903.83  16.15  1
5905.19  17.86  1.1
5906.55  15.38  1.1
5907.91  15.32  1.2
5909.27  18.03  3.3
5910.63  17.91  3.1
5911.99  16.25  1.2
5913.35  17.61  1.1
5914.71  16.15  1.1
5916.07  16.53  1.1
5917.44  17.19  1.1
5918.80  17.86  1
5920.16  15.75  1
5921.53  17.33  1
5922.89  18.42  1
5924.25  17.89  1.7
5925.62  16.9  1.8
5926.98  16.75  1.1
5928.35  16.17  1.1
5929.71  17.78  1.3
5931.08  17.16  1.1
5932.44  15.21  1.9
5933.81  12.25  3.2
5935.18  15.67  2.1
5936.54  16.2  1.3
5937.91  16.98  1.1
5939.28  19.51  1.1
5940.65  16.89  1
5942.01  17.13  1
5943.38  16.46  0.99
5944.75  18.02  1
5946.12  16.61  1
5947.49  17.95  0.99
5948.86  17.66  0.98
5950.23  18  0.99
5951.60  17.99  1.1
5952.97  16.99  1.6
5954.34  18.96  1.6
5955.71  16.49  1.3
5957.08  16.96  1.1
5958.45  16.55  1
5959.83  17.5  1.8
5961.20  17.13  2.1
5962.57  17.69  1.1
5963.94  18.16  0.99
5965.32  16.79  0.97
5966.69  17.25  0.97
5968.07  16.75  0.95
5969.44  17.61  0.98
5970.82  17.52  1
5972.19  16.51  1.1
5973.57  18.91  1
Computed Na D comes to 4.0 AA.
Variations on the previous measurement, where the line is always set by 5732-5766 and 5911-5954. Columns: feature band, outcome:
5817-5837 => -1.64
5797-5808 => -0.49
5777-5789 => 0.30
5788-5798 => -0.94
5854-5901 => 2.41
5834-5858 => 0.14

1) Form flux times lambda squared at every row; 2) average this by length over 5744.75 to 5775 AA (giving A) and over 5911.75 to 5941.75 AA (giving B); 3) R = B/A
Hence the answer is 1.03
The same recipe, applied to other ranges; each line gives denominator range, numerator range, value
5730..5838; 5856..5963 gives 1.00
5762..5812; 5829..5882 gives 1.02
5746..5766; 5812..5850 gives 1.07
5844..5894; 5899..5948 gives 1.05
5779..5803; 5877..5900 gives 0.86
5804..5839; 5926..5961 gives 1.00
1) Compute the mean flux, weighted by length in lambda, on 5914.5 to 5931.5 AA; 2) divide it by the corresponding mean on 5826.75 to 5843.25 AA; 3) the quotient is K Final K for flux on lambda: 0.97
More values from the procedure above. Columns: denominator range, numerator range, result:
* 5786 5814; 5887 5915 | 0.86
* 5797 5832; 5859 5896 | 0.91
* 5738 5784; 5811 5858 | 1.03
